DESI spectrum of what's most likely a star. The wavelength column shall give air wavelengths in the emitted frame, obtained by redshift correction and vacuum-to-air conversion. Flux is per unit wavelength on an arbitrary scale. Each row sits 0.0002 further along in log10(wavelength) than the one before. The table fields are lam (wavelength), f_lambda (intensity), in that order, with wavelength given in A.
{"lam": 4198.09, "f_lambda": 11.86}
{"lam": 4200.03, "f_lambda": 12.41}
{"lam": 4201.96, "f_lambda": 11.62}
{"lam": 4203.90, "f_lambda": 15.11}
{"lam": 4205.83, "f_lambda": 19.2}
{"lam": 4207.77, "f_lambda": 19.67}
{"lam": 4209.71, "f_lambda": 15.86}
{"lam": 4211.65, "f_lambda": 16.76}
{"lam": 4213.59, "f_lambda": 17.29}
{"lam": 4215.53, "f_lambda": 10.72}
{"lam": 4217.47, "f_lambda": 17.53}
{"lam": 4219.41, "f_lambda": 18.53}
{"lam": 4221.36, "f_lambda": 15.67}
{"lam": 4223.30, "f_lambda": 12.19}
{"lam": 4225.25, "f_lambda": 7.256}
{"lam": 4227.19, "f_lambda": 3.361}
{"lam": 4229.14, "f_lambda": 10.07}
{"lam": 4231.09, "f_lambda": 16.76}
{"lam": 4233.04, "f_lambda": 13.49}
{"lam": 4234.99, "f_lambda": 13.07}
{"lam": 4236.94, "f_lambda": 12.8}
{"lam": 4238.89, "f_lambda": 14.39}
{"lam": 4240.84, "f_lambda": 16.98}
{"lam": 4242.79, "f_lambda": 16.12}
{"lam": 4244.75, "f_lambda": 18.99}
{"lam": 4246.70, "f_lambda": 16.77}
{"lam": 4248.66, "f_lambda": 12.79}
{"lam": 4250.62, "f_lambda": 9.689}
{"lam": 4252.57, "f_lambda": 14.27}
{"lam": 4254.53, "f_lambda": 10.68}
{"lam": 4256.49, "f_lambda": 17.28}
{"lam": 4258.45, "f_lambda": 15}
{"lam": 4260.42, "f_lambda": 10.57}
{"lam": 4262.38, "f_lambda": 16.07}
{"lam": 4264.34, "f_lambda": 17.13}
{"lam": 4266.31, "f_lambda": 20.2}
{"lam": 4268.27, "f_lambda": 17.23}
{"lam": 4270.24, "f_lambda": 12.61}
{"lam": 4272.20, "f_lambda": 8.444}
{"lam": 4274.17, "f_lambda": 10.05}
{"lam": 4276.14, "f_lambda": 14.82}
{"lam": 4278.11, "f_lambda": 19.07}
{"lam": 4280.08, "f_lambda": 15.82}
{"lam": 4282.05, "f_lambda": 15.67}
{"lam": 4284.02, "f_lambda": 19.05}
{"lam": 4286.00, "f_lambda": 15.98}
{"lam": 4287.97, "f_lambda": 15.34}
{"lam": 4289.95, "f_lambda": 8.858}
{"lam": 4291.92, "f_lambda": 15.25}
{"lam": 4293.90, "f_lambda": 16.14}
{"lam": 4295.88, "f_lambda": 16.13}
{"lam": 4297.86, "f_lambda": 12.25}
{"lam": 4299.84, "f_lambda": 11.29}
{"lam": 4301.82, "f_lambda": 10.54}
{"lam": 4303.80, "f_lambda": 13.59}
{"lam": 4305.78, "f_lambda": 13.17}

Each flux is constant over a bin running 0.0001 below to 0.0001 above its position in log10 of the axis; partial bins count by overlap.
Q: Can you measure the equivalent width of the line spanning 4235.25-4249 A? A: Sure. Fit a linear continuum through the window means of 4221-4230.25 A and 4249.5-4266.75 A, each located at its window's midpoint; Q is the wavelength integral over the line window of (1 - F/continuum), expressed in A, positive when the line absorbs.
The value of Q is -4.2 A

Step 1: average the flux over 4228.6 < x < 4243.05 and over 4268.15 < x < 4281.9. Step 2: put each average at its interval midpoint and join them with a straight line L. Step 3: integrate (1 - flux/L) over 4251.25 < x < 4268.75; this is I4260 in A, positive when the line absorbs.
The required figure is -1.5 A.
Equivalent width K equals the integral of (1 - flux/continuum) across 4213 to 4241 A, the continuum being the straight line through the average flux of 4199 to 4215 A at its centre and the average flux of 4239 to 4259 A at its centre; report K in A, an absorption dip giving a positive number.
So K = 3.97 A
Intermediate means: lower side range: 15.8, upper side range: 14.8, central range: 13.2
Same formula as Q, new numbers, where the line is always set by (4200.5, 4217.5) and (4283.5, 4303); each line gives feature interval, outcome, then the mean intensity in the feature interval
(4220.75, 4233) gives 3.5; 10.9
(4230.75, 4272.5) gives 0.5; 14.7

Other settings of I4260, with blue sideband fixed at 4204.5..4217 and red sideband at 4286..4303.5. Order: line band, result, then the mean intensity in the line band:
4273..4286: -1.6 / 15.7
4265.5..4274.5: 0.3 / 13.9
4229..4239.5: 1.4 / 13.7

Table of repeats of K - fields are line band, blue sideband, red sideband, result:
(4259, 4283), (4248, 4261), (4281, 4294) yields -1.33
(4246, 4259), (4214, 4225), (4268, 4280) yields 0.30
